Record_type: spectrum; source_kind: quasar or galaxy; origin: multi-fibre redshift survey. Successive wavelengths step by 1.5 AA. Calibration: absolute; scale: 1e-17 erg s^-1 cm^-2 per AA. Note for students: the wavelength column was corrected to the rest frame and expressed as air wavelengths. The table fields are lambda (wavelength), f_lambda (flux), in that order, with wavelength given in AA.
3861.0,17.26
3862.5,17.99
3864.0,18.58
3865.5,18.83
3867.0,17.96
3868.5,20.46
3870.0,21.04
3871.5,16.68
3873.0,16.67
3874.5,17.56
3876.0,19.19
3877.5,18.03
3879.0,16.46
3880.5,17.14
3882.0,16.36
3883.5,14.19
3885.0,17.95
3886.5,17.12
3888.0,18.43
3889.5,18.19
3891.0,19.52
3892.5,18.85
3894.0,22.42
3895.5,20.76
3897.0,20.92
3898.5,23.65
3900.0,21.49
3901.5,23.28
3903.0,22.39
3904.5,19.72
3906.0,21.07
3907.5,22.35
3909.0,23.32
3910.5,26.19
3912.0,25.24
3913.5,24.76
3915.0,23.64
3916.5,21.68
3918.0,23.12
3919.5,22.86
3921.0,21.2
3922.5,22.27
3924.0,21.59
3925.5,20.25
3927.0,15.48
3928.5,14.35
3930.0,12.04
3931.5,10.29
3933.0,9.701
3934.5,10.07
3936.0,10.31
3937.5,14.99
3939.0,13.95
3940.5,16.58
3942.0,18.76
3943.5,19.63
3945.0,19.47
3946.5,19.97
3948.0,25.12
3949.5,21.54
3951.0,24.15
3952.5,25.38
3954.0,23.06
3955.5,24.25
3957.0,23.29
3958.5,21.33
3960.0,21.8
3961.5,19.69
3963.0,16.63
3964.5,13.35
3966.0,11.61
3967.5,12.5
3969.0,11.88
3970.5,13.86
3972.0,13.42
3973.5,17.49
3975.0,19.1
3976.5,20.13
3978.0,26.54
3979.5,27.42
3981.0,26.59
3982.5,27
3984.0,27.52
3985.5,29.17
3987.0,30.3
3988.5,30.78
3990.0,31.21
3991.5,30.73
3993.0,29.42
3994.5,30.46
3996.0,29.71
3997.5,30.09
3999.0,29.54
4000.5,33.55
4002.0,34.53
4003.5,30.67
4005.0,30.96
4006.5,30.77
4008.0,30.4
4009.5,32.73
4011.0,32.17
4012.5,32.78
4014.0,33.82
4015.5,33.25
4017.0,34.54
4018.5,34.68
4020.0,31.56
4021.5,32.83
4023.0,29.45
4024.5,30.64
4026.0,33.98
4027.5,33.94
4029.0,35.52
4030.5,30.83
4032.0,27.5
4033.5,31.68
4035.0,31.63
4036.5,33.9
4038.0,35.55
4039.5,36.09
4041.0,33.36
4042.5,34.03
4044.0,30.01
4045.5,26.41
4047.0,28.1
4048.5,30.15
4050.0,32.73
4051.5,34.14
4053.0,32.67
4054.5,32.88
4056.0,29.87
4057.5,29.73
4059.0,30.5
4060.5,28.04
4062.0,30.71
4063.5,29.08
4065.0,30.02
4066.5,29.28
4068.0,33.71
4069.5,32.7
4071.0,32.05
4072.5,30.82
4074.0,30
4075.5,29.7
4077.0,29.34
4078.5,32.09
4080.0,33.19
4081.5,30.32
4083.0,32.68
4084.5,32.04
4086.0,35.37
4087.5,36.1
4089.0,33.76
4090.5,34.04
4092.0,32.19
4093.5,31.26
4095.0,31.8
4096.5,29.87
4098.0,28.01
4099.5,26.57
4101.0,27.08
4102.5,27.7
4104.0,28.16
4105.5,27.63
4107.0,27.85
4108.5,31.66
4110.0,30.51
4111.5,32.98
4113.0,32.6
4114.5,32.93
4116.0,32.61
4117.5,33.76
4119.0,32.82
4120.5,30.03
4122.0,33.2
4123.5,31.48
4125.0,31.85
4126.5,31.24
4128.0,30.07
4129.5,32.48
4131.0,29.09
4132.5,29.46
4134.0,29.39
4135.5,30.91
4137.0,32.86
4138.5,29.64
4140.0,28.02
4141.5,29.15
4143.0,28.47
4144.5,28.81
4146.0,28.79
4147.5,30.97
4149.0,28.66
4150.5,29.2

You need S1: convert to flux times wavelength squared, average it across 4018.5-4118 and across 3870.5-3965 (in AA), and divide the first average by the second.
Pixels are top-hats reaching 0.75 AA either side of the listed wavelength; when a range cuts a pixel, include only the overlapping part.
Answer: 1.74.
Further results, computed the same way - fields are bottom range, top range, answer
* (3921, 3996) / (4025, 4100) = 1.63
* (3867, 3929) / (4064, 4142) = 1.70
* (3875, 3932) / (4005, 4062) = 1.71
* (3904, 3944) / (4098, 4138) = 1.80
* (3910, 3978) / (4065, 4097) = 1.83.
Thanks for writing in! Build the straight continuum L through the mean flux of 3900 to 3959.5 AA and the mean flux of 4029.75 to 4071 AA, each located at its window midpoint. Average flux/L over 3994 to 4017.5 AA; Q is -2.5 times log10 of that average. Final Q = -0.17 mag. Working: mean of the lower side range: 20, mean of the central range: 31.9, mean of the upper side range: 31.3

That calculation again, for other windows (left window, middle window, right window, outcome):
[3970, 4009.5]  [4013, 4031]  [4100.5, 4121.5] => -0.16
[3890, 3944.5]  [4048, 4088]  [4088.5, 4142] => -0.13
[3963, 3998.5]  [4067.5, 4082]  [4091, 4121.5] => -0.10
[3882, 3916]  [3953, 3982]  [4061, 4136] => 0.26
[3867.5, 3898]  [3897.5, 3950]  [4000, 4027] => 0.16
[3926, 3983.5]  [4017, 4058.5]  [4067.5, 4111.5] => -0.22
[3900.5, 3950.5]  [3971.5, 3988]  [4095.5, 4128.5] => -0.08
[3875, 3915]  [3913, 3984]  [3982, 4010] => 0.32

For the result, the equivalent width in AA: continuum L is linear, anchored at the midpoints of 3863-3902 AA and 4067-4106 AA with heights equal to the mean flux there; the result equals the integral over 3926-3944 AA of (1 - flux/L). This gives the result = 6.69 AA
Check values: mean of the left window 18.9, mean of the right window 31.1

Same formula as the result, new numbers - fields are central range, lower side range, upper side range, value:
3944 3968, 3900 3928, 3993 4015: 5.6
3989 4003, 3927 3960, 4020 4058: -2.9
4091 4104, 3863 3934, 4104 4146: 0.0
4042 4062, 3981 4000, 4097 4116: -0.7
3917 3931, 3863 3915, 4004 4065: 2.2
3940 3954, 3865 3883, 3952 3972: -2.6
